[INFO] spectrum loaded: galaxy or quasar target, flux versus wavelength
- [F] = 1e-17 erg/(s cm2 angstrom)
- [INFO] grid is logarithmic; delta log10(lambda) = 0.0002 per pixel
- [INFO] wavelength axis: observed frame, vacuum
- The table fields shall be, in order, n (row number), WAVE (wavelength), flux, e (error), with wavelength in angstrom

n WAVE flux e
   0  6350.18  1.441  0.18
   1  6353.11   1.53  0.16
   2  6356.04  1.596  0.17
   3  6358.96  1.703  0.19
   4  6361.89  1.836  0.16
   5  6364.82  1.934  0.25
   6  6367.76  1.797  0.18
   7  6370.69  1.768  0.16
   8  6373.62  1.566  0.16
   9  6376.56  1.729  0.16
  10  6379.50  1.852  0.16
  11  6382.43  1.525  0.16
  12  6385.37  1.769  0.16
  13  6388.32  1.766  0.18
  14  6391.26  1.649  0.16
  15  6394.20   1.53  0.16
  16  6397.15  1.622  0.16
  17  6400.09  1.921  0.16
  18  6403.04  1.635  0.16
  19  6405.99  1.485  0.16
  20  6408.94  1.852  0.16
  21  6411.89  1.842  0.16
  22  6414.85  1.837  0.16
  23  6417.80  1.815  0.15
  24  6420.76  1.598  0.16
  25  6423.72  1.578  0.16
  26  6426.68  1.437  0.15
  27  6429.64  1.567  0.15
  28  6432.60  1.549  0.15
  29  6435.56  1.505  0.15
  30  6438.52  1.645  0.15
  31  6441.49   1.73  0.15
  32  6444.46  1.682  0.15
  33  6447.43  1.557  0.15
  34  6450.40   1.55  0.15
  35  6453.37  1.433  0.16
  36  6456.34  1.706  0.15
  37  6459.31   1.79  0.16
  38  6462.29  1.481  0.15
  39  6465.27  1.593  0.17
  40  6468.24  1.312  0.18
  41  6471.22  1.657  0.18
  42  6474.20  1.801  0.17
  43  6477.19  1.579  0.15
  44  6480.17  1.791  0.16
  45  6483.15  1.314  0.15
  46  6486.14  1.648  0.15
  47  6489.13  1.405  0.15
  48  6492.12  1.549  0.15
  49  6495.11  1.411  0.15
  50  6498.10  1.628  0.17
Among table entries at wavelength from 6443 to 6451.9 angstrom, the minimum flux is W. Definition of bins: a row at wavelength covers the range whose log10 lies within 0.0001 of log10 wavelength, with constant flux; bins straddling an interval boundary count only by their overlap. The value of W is 1.55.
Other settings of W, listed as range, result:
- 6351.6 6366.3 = 1.53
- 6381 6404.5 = 1.525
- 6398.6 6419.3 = 1.485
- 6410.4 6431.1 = 1.437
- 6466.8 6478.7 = 1.312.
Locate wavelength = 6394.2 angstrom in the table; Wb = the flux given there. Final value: 1.53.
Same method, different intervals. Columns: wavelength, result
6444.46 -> 1.682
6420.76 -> 1.598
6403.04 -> 1.635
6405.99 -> 1.485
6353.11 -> 1.53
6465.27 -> 1.593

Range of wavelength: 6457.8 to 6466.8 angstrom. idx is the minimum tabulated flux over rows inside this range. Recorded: 1.481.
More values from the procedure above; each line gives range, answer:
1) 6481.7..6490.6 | 1.314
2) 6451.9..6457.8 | 1.433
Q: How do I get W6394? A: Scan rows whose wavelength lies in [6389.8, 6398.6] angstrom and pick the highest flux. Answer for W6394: 1.649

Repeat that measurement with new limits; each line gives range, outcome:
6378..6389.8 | 1.852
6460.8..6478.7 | 1.801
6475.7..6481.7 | 1.791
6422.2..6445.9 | 1.73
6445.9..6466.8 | 1.79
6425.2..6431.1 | 1.567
